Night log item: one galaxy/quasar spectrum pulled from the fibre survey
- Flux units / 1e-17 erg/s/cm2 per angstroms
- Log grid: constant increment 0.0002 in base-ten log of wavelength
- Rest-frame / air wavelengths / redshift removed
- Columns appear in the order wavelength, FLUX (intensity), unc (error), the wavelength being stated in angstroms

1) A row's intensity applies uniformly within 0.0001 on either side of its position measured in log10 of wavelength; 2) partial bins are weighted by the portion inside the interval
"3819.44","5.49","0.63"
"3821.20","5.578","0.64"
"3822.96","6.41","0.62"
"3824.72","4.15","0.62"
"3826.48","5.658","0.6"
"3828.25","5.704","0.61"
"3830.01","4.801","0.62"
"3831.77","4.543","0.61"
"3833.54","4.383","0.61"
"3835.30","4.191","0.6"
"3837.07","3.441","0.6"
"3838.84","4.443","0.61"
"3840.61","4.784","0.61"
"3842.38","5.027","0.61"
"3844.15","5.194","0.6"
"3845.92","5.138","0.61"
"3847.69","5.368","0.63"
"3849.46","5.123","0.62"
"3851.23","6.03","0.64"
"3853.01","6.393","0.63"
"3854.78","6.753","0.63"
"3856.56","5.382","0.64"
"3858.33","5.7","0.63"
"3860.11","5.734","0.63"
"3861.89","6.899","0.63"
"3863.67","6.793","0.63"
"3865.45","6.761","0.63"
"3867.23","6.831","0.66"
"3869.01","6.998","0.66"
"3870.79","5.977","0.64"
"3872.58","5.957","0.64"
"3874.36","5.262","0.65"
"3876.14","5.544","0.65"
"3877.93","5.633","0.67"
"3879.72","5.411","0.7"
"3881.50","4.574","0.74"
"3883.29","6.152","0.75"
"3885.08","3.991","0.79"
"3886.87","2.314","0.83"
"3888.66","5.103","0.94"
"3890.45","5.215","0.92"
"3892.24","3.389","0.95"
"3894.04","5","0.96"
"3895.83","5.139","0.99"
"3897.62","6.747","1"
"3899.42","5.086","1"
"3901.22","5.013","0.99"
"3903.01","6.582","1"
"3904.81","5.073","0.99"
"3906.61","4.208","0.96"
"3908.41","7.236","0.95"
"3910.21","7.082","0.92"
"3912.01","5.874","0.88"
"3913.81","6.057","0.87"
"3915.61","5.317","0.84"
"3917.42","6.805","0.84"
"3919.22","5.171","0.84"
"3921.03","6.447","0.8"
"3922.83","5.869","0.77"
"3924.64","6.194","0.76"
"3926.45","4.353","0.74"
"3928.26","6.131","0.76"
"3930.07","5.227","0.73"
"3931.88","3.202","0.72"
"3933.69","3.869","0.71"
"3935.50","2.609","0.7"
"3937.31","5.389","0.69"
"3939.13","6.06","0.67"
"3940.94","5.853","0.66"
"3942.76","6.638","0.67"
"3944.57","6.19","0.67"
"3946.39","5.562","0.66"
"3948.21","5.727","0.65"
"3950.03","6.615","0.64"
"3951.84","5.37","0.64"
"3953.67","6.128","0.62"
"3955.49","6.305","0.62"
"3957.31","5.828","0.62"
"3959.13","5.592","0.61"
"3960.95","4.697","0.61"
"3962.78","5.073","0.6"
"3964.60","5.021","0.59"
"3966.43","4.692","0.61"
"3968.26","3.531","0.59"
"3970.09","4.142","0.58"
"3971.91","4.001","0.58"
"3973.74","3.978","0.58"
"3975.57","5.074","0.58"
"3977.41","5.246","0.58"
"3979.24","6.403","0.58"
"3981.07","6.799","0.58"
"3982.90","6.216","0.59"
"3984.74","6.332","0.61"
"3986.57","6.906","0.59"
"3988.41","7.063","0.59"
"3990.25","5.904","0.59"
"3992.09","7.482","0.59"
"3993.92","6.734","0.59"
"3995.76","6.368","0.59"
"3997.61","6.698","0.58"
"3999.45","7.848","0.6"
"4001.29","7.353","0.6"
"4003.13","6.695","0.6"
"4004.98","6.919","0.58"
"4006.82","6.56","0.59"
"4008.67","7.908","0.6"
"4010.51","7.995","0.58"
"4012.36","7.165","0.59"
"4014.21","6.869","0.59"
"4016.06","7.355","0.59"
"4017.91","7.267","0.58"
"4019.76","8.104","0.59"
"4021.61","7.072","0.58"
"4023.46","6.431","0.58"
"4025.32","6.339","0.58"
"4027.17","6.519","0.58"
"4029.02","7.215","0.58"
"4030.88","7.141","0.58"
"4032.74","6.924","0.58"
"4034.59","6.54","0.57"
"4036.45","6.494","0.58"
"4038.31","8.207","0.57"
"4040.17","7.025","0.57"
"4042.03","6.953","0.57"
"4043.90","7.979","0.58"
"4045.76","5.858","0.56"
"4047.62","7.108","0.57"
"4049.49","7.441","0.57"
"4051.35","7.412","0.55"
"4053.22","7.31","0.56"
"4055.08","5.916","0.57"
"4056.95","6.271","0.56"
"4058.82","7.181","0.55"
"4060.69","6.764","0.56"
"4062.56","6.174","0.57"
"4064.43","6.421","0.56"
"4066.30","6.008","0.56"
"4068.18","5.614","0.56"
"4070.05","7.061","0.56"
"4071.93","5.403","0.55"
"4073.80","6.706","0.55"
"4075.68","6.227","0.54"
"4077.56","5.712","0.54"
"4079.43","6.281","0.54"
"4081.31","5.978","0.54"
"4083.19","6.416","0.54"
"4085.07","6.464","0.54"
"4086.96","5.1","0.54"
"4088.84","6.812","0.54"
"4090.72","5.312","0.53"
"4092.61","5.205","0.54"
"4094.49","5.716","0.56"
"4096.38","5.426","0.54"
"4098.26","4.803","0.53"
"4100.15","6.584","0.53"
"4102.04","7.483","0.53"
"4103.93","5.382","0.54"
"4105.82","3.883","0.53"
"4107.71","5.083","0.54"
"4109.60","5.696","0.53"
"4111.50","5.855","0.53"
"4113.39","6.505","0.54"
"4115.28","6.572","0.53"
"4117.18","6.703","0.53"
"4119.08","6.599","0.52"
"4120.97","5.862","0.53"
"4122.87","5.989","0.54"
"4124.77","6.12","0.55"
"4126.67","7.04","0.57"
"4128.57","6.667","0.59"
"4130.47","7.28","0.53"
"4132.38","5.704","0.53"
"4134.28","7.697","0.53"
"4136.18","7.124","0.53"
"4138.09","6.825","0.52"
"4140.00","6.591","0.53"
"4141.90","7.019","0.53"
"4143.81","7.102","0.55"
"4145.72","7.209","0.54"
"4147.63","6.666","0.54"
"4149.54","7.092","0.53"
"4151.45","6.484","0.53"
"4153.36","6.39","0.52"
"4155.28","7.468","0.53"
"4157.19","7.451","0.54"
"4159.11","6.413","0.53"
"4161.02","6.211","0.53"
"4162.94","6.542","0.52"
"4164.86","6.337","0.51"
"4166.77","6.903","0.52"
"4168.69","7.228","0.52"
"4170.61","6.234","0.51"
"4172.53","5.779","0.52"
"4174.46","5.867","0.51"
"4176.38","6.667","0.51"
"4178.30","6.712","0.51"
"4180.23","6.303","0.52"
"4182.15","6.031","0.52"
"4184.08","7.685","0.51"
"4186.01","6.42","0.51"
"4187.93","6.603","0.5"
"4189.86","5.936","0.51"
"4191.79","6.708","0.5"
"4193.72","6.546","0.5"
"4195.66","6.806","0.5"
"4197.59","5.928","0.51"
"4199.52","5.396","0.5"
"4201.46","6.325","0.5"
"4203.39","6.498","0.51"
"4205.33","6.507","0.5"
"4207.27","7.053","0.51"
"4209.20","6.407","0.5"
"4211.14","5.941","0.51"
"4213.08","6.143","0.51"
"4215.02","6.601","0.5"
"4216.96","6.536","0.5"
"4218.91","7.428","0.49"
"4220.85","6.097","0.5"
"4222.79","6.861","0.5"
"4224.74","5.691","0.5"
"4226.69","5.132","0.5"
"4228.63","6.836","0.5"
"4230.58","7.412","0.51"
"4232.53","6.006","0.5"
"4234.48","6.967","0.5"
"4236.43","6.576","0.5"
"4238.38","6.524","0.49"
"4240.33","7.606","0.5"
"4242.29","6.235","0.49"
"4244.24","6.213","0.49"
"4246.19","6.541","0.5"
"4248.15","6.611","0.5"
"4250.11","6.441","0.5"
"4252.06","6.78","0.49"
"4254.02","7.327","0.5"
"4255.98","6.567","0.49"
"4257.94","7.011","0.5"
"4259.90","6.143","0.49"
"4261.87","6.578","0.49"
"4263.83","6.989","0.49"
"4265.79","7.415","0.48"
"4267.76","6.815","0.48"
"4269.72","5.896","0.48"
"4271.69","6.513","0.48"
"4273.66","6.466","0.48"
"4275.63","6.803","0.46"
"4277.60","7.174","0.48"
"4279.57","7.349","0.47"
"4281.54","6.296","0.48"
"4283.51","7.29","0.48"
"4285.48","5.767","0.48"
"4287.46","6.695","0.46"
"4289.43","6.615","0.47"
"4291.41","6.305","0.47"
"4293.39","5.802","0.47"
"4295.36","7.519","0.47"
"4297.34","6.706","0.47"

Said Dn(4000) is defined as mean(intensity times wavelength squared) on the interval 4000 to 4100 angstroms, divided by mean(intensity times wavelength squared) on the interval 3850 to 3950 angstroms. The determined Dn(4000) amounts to 1.28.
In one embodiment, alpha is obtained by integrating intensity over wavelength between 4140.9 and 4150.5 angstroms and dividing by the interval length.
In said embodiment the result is 7.02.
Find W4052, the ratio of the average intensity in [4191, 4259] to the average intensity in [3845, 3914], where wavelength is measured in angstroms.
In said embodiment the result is 1.16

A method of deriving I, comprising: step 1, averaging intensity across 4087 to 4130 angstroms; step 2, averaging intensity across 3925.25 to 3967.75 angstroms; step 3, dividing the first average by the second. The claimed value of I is 1.1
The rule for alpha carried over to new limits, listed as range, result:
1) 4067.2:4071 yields 6.32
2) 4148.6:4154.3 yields 6.66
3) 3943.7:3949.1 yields 5.82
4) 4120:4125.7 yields 6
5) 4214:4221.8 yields 6.66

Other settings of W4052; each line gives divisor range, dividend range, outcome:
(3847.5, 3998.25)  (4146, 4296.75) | 1.17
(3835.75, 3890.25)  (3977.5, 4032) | 1.27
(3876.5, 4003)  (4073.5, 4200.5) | 1.14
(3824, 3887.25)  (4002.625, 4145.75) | 1.21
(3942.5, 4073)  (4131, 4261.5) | 1.03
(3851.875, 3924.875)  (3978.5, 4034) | 1.22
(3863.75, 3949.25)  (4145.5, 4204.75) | 1.19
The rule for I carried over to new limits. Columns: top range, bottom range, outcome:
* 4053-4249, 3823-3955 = 1.17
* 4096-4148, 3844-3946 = 1.14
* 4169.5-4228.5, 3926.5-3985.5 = 1.21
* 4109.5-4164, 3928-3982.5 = 1.27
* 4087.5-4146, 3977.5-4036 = 0.90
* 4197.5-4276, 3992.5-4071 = 0.94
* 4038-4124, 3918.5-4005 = 1.10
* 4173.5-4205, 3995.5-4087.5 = 0.94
